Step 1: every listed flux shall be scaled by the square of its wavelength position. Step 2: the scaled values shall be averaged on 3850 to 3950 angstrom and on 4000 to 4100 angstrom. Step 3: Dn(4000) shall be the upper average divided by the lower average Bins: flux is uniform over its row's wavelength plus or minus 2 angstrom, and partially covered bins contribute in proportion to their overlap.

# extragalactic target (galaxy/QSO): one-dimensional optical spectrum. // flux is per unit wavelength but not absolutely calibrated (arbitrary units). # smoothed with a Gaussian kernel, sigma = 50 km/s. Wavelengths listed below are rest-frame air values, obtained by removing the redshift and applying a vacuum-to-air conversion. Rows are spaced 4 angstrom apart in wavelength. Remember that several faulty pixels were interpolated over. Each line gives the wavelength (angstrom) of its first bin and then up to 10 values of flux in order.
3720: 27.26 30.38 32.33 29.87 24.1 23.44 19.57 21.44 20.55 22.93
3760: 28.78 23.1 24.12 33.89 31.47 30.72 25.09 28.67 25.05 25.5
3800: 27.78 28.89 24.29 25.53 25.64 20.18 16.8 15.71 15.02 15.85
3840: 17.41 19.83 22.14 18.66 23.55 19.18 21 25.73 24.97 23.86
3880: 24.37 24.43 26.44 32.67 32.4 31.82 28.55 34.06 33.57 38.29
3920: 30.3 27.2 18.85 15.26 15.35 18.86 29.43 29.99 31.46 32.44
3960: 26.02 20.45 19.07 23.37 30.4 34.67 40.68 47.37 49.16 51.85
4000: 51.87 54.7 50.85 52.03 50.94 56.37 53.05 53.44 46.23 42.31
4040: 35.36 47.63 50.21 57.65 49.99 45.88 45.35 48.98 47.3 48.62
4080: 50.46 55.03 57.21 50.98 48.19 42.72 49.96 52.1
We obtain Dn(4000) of 2.07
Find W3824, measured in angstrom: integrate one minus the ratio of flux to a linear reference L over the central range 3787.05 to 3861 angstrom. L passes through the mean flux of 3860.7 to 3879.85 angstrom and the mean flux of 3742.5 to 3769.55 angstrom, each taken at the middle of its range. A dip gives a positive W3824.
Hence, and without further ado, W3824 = 4.8 angstrom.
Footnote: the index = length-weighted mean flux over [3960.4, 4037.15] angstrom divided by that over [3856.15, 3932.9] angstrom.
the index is 1.6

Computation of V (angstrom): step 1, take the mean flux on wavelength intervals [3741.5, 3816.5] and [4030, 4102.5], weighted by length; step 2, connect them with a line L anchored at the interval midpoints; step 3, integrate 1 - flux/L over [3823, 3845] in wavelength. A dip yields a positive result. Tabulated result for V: 9.91 angstrom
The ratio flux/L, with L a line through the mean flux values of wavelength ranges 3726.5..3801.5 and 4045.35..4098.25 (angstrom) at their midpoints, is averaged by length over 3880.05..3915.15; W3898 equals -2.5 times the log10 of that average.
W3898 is 0.21 mag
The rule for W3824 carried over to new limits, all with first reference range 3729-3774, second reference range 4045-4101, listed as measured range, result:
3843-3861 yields 6.6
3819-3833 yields 6.3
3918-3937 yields 8.3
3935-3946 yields 5.0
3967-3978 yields 4.5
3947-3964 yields 5.0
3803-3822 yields 3.1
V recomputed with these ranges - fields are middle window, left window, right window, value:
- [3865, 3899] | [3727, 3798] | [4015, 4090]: 8.5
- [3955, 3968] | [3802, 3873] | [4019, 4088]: 4.3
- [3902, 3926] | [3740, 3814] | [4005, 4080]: 3.7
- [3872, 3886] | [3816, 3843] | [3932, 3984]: -2.3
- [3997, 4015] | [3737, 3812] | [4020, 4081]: -3.0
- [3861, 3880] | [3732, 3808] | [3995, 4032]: 6.8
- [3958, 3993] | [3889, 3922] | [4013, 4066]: 8.0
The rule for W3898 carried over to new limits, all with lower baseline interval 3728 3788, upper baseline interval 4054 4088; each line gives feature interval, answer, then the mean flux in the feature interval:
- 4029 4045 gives 0.087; 43.2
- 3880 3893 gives 0.304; 26.9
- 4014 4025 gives -0.174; 53.5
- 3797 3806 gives 0.046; 28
